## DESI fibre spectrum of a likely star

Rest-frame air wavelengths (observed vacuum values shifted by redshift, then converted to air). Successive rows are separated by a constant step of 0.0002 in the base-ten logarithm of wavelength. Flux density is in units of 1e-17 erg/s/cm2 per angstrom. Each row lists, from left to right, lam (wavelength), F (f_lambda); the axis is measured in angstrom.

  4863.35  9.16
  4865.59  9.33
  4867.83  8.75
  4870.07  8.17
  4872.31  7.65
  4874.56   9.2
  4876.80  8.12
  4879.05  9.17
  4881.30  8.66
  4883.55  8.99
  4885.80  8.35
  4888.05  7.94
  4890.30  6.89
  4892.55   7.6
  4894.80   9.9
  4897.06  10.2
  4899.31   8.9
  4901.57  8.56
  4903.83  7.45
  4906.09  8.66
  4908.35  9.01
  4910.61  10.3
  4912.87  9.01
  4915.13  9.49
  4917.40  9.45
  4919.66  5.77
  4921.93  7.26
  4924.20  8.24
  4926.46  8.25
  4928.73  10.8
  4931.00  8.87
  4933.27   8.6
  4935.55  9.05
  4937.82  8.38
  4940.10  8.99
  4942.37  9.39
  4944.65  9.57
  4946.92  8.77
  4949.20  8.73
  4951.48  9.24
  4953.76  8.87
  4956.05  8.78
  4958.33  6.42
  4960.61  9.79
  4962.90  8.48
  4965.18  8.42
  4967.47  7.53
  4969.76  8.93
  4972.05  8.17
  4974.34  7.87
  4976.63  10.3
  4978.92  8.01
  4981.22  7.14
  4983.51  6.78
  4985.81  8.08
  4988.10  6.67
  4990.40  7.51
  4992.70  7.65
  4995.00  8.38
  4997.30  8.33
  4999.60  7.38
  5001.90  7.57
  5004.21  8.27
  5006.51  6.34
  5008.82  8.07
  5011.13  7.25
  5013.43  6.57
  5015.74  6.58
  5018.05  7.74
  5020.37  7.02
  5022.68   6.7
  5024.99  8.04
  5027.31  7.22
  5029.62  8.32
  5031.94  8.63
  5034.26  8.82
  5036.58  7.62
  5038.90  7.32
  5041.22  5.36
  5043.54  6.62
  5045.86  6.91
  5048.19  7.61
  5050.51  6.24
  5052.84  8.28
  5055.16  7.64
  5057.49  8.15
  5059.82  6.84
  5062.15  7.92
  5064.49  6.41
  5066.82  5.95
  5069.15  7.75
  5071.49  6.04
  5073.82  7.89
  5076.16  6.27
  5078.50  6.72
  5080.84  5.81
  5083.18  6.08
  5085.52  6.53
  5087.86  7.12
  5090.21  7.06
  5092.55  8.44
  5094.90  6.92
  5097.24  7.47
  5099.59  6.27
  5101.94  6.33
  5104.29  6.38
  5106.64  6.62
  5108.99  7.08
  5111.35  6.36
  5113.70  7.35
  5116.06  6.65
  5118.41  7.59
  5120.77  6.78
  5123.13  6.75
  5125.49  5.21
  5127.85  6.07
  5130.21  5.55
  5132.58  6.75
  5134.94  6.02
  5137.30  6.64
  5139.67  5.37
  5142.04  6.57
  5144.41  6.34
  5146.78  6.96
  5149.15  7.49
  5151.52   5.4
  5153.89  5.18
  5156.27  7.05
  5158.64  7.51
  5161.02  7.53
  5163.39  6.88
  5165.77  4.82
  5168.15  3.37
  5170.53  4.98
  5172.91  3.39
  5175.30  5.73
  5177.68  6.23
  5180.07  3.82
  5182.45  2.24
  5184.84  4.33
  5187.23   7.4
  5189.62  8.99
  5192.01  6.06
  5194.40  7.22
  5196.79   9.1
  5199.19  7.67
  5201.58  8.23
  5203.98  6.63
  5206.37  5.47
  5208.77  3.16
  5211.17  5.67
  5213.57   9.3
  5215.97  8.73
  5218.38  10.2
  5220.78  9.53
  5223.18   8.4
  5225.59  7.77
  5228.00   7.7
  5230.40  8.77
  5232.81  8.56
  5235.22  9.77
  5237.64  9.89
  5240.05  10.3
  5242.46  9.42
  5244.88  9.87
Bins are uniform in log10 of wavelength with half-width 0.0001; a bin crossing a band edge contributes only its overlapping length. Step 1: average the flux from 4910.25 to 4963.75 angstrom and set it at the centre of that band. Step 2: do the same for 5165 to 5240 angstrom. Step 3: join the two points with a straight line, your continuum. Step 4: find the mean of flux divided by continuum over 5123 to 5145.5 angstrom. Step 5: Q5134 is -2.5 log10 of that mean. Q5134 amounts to 0.21 mag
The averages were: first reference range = 8.75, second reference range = 6.95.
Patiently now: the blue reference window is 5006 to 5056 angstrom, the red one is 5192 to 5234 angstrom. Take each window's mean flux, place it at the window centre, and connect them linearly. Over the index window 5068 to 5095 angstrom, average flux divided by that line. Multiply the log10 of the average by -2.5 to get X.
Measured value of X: 0.084 mag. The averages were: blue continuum 7.32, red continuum 7.72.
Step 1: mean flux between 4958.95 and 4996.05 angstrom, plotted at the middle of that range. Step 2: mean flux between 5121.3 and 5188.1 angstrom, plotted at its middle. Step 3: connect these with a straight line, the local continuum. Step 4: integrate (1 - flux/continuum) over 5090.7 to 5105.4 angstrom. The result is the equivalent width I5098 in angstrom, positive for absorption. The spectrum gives -1.0 angstrom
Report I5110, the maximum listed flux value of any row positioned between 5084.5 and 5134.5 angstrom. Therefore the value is 8.44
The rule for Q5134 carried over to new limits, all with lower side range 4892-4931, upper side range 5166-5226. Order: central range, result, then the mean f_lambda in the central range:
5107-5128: 0.07 mag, 6.68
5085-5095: 0.01 mag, 7.29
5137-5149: 0.08 mag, 6.45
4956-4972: 0.01 mag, 8.3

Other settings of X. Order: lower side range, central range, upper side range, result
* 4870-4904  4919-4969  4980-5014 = -0.08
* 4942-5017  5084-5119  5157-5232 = 0.05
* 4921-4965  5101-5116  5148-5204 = 0.03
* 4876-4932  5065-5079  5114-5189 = 0.01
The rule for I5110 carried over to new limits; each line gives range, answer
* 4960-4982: 10.3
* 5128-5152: 7.49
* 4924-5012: 10.8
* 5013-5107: 8.82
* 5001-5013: 8.27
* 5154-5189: 7.53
